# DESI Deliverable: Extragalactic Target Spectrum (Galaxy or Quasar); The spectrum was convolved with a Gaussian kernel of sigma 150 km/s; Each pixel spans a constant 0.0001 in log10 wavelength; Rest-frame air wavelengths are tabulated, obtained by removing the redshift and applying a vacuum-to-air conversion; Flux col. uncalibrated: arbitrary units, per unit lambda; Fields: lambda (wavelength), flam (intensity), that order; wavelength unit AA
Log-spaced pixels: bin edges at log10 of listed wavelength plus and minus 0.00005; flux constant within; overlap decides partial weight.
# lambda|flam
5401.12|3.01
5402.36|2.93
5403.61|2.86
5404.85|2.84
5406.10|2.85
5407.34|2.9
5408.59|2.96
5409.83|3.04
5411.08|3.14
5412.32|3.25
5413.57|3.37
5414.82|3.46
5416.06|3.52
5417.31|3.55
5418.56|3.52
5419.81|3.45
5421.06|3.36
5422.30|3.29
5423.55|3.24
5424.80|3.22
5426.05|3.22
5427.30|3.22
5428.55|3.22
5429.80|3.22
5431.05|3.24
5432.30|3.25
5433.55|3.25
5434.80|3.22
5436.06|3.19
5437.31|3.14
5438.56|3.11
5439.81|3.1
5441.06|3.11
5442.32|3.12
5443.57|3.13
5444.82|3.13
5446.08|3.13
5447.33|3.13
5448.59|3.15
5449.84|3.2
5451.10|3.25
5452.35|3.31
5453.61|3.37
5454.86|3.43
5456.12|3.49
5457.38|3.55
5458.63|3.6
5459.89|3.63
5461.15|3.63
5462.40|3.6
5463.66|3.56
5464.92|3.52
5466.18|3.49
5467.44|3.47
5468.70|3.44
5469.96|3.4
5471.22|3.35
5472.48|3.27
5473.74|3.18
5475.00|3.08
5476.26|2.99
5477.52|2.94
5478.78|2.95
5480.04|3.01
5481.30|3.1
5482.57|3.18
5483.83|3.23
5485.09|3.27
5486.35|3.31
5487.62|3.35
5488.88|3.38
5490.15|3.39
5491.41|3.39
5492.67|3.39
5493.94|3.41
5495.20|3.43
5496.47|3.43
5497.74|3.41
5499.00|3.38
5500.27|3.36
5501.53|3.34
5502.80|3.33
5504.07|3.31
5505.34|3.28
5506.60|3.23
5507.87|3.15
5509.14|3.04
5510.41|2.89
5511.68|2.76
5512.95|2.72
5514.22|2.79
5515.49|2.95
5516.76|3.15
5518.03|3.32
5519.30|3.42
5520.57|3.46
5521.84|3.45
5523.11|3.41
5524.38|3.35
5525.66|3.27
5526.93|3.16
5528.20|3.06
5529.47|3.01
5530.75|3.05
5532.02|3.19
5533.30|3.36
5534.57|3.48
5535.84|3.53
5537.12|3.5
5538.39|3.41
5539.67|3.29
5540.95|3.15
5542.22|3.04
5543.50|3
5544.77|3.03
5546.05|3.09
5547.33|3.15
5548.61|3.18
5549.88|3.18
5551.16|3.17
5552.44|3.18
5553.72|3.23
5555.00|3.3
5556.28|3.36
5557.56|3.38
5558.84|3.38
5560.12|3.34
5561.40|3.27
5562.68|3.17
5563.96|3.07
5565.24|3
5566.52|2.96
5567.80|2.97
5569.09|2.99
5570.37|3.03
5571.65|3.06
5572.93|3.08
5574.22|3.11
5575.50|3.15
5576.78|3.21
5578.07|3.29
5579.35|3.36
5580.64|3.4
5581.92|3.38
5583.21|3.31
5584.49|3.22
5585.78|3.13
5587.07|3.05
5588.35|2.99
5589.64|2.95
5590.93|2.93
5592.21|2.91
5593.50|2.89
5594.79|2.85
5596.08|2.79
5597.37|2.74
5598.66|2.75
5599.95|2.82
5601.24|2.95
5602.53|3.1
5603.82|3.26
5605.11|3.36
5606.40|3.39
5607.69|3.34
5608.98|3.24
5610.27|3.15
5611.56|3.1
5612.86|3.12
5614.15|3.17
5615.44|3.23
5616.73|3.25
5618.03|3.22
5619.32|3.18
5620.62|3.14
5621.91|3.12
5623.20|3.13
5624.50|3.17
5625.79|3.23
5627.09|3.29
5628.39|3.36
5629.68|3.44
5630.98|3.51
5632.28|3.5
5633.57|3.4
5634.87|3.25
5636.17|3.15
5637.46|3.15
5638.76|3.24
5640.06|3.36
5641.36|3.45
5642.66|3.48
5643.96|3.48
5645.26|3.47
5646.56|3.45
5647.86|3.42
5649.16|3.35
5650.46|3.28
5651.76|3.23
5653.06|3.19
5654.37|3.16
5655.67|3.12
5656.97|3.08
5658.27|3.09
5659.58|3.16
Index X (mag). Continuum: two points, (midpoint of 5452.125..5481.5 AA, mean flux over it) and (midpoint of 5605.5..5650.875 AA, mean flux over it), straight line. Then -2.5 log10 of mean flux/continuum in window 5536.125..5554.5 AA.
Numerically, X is 0.04 mag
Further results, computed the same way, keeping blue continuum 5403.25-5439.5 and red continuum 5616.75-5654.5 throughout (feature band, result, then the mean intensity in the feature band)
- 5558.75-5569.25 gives 0.052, 3.12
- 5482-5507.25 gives -0.032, 3.34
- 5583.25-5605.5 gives 0.104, 2.99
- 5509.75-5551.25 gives 0.026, 3.18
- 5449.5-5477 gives -0.056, 3.4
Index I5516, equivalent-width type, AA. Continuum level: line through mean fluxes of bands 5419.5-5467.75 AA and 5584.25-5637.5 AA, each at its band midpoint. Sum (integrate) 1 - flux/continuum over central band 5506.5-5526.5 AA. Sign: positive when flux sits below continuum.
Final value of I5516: 0.5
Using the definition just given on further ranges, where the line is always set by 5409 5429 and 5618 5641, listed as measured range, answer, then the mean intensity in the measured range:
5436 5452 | 0.8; 3.15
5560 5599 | 2.5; 3.07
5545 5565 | 0.4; 3.22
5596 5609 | 0.8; 3.07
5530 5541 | -0.1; 3.33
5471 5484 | 0.8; 3.11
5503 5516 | 1.1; 3.02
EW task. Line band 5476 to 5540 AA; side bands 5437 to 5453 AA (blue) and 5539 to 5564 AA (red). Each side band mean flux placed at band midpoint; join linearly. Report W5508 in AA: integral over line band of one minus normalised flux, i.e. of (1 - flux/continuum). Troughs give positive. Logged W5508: -1.08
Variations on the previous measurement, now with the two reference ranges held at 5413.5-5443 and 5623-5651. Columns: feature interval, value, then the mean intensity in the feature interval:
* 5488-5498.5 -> -0.3 AA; 3.4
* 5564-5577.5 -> 1.1 AA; 3.06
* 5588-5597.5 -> 1.3 AA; 2.88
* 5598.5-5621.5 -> 1.2 AA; 3.16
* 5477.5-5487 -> 0.4 AA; 3.14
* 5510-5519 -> 0.9 AA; 2.96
